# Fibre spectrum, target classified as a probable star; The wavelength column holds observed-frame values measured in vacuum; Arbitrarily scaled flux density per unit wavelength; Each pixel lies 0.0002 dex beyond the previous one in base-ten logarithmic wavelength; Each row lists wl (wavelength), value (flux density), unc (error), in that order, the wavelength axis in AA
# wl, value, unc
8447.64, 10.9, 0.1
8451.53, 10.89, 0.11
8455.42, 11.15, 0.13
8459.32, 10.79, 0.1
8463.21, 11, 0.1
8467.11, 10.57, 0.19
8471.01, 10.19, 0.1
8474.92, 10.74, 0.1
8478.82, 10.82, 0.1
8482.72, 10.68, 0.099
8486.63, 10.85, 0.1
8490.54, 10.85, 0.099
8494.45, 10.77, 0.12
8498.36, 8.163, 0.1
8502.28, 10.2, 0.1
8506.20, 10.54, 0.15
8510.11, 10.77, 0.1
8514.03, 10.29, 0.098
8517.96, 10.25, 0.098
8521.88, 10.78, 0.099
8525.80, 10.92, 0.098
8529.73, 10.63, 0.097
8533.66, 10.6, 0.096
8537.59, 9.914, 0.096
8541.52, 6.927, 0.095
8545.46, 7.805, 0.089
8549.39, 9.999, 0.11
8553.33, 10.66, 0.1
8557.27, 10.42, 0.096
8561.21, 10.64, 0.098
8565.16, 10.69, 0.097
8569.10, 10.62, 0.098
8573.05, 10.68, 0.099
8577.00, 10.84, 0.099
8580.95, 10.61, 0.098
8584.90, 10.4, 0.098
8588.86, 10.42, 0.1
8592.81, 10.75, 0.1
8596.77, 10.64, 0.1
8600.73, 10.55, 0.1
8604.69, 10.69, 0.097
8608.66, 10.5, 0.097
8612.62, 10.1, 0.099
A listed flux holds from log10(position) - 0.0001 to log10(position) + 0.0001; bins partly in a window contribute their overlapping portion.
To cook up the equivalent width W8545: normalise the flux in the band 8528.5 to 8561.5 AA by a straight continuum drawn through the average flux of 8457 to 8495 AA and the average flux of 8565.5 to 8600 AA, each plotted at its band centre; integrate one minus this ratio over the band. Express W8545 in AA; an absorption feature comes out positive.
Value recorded 3.1 AA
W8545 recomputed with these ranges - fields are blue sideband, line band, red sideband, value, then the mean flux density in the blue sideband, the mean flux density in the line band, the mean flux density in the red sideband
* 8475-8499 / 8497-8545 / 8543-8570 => 1.54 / 10.5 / 9.95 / 10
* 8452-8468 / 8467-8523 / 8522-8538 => 1.73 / 10.9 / 10.4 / 10.6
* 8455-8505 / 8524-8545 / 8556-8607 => 1.82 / 10.5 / 9.64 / 10.6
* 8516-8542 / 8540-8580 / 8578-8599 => 1.59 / 10.2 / 9.98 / 10.6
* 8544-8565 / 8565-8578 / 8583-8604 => -0.56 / 10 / 10.7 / 10.6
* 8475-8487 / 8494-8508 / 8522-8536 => 1.21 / 10.8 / 9.82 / 10.7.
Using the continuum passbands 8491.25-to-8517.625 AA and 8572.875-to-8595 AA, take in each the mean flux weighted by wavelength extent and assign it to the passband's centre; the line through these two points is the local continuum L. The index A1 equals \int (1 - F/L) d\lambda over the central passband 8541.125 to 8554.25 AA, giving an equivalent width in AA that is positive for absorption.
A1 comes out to 1.9 AA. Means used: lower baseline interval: 10.2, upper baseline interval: 10.6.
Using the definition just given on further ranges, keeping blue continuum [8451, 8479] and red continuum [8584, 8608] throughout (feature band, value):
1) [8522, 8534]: -0.1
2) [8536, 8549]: 2.8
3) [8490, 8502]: 1.0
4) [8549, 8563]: 0.2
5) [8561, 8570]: 0.0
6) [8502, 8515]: 0.2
